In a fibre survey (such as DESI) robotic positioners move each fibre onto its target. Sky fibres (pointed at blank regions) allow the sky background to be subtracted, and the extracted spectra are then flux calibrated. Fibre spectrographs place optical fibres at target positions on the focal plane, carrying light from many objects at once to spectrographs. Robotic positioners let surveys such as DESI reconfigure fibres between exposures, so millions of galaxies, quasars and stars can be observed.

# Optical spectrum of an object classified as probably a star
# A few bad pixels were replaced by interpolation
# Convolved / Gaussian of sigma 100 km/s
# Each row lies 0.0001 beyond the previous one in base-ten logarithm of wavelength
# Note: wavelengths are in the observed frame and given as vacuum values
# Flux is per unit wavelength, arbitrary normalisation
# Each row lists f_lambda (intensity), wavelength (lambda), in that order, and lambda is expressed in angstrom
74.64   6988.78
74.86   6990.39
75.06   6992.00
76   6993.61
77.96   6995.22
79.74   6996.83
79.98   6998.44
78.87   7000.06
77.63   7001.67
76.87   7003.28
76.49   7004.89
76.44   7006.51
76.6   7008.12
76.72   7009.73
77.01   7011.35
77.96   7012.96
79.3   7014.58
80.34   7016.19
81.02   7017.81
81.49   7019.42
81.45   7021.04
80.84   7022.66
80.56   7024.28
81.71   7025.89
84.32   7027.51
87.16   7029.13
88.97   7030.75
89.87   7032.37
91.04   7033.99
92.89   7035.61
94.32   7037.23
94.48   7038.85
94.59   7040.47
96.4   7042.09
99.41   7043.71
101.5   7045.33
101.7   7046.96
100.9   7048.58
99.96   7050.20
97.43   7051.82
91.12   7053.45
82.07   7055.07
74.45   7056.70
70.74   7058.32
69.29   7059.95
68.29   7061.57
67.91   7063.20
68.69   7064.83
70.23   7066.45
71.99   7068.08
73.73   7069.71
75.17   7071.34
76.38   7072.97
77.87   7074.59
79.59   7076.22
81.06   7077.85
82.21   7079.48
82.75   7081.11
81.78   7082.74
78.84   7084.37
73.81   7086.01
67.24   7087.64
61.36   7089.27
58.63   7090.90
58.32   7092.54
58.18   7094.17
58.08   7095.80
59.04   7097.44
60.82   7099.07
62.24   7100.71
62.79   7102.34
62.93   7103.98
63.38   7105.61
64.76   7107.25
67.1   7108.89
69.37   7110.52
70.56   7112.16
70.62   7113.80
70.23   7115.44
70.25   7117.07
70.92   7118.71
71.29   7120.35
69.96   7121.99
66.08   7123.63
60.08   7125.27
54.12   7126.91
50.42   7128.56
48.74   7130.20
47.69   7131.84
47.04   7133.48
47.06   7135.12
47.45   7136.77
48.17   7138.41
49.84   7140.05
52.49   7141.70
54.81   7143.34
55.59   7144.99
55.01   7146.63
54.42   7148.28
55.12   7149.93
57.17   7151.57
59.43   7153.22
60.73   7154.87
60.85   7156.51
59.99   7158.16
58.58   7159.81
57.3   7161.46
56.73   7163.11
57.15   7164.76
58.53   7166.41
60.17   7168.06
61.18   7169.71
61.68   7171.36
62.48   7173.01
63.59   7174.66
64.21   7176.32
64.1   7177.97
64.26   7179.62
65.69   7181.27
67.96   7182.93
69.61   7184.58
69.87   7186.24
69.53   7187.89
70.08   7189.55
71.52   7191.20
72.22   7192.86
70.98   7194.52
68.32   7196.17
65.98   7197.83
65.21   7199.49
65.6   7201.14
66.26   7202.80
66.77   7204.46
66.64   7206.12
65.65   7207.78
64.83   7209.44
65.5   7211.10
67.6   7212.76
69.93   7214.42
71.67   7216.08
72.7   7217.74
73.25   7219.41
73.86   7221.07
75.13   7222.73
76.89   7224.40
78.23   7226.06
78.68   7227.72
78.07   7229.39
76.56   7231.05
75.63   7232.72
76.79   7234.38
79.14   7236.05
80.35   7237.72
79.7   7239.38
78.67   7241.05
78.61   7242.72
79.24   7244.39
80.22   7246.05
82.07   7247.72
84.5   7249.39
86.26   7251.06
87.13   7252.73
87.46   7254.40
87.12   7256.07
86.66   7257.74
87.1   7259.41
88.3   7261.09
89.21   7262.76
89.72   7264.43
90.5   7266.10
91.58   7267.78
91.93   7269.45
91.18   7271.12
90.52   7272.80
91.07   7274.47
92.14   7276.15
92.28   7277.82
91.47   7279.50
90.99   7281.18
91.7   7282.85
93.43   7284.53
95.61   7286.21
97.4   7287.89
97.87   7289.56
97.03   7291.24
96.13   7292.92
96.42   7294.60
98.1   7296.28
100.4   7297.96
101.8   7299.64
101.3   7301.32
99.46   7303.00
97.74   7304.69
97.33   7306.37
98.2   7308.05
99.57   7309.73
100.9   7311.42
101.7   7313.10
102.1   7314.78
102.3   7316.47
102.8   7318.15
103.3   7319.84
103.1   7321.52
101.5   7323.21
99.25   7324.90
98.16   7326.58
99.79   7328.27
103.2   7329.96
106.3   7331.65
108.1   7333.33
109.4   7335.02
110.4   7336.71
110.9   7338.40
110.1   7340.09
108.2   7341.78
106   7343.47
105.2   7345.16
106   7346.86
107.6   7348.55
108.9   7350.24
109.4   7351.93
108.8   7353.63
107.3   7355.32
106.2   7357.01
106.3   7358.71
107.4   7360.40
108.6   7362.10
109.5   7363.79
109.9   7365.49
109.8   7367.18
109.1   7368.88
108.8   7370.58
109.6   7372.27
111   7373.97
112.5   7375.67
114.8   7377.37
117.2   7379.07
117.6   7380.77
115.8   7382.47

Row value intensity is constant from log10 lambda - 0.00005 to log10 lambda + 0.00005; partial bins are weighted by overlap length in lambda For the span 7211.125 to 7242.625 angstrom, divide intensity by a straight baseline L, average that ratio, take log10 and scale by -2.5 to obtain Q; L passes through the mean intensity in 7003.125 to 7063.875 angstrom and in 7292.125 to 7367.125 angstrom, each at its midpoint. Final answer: 0.277 mag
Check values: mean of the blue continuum 85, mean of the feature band 75.5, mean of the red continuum 104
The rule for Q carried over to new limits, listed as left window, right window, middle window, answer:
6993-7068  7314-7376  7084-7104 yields 0.36 mag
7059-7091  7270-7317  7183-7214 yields 0.26 mag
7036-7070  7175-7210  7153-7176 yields 0.18 mag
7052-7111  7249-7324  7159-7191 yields 0.27 mag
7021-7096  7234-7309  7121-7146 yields 0.49 mag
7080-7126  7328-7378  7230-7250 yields 0.13 mag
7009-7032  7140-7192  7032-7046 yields -0.20 mag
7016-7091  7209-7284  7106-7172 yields 0.36 mag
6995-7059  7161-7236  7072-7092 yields 0.07 mag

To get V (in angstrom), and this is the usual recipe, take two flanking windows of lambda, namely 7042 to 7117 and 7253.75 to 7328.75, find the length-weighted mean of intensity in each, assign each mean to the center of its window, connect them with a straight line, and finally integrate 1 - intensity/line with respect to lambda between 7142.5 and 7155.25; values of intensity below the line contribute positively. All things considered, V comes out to 3.9 angstrom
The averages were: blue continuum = 74.5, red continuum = 95.7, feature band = 56.4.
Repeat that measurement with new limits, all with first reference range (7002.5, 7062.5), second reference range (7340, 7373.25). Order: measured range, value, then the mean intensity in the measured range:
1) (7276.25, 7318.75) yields 2.58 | 97.7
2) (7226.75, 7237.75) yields 2.39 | 77.7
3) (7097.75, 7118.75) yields 5.64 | 66.3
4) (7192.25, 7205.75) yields 4.10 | 67.6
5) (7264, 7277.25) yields 1.42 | 91.2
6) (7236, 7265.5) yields 4.84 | 84.2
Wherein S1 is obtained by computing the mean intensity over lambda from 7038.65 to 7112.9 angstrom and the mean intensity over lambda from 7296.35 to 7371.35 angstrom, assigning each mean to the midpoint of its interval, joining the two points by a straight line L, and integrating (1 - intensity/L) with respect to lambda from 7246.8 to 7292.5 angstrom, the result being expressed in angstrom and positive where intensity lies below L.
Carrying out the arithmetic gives 3.3 angstrom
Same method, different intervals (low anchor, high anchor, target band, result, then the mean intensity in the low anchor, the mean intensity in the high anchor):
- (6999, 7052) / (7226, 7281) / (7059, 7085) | 3.26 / 86.4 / 85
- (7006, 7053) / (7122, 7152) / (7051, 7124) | -2.08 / 87.9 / 53.3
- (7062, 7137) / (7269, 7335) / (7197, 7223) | 4.76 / 66.2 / 98.2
